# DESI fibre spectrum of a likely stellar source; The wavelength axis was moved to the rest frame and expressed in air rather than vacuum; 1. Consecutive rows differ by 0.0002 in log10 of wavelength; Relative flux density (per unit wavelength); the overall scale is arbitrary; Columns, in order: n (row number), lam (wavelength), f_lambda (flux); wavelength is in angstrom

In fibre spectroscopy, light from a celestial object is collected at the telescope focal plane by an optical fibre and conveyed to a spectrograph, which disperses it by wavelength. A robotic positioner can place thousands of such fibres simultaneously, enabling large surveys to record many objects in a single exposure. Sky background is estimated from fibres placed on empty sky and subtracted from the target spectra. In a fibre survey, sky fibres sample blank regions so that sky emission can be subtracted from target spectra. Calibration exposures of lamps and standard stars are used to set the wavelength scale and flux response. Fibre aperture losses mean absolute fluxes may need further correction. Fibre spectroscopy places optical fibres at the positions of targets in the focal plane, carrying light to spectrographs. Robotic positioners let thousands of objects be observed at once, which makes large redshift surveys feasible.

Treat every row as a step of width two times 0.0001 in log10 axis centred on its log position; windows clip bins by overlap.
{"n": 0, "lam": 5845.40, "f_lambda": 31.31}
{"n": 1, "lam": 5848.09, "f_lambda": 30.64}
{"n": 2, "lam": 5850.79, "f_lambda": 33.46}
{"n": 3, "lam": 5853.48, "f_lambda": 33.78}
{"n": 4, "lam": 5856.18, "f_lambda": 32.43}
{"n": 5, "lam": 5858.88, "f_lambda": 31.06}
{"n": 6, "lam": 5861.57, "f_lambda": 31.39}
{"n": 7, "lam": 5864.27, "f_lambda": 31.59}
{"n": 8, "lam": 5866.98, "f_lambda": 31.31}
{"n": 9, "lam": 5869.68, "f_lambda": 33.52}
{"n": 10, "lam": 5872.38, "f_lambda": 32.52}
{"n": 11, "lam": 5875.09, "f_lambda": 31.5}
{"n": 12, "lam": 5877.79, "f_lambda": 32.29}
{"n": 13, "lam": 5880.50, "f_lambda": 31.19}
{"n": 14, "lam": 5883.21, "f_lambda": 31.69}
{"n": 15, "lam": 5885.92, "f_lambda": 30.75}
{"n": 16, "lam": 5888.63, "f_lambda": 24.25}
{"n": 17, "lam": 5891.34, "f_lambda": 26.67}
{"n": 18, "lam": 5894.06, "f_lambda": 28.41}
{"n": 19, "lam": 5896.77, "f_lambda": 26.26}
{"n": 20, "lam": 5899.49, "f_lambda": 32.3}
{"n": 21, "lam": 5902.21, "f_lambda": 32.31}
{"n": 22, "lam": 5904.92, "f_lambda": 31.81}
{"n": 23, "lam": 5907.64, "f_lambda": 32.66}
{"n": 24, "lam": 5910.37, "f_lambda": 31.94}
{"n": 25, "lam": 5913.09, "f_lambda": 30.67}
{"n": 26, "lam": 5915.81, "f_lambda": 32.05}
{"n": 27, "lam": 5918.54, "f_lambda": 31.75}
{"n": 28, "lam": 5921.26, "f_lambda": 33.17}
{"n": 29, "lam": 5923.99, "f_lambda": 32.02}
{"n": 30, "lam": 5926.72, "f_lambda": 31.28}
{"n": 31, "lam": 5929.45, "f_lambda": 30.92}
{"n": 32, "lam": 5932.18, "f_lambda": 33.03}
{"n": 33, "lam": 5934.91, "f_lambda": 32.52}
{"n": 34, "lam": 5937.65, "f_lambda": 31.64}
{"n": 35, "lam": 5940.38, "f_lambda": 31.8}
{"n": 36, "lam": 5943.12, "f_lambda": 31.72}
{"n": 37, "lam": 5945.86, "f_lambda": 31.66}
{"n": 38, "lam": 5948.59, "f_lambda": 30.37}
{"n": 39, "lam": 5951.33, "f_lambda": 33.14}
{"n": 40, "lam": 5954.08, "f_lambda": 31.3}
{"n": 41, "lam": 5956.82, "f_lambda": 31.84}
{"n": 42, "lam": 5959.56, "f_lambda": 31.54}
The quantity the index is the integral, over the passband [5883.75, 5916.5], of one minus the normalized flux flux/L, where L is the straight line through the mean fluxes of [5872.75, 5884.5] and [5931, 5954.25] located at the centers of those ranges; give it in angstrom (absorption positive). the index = 1.8 angstrom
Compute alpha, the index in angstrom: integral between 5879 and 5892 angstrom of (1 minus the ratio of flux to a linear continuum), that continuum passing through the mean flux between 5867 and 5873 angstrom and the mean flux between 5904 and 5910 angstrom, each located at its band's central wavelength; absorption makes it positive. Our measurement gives 1.4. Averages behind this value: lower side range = 32.7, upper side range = 32.2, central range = 29.1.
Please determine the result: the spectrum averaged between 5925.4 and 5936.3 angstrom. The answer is 31.9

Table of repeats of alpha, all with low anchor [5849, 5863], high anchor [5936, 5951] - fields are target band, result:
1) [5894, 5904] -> 0.6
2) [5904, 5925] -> -0.1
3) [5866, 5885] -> 0.1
